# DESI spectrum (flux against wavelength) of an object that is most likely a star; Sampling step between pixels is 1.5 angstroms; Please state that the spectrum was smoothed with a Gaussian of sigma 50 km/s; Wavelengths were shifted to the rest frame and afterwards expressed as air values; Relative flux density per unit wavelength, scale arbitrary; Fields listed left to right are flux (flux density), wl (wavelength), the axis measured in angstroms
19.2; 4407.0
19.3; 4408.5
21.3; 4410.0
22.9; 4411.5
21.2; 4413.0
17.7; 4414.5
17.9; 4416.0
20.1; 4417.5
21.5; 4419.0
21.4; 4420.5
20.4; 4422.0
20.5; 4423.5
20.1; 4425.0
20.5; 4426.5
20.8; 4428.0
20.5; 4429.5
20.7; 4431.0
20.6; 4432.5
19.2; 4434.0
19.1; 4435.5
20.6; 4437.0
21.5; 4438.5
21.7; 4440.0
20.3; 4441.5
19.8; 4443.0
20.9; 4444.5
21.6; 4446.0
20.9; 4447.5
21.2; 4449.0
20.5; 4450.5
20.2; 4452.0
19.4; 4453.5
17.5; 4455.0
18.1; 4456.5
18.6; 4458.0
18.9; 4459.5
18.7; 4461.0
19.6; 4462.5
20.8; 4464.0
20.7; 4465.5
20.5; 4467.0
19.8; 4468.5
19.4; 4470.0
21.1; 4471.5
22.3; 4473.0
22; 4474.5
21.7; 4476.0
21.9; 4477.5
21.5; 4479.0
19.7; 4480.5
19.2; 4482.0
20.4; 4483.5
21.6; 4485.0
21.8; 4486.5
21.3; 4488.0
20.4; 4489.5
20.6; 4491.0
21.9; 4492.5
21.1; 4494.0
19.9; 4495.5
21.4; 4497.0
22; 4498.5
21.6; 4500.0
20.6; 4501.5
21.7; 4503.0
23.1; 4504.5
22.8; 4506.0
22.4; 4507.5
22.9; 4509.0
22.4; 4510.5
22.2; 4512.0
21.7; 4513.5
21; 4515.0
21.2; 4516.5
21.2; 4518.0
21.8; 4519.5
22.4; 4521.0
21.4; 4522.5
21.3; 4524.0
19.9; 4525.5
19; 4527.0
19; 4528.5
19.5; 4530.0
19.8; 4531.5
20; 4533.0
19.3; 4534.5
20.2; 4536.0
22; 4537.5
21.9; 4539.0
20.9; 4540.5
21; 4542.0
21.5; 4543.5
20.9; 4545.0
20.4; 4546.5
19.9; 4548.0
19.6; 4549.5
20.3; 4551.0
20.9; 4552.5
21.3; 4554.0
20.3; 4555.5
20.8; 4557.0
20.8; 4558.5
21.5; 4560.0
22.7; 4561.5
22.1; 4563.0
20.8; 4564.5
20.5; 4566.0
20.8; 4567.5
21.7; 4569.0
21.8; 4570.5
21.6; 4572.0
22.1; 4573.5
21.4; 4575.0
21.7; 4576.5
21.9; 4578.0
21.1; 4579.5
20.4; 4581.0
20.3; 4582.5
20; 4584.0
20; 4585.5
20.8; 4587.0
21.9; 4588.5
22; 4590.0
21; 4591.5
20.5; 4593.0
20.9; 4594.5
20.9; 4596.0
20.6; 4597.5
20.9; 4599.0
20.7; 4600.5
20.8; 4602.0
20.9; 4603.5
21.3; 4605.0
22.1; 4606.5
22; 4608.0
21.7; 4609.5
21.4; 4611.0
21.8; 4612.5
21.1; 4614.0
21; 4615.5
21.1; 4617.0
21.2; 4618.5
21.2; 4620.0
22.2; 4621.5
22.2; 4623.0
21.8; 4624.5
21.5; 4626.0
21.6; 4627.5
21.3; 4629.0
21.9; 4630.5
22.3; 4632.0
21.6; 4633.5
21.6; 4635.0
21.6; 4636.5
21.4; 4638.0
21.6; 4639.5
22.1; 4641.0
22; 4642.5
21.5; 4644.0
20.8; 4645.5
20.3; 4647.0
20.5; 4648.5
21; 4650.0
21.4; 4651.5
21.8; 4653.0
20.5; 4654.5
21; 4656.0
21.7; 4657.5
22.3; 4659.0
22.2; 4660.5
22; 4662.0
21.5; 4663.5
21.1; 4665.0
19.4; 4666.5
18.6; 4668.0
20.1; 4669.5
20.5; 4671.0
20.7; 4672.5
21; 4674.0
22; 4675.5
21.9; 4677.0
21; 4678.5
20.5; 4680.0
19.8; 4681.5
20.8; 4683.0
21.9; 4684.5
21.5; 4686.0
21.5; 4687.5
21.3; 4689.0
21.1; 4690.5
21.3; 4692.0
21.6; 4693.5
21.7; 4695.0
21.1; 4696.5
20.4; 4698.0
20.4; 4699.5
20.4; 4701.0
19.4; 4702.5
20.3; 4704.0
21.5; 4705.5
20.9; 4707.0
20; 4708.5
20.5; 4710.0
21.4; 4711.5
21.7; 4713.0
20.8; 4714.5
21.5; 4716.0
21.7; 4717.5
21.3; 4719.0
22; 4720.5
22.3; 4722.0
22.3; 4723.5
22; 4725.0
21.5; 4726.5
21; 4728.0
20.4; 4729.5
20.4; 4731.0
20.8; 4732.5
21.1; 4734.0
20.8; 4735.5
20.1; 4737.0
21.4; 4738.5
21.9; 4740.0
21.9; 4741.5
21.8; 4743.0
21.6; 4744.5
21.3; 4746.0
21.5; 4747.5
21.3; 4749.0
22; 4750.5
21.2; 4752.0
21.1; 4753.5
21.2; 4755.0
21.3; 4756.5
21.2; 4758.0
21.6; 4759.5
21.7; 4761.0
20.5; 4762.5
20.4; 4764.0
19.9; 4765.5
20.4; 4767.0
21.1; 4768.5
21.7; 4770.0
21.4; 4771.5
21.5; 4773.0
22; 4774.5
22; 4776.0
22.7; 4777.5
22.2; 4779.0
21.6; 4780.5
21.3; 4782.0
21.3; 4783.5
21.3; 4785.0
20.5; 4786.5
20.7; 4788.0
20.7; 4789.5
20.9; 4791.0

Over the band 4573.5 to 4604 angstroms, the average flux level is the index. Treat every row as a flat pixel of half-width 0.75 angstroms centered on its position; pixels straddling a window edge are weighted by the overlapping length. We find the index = 21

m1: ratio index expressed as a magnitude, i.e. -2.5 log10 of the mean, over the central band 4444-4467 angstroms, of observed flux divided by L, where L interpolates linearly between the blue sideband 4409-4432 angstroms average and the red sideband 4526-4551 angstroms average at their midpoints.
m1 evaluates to 0.031 mag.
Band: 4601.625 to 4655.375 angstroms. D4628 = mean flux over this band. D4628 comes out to 21.5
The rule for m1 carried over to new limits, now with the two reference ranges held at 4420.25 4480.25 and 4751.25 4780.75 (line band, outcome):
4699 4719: 0.02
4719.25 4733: -0.01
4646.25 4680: 0.00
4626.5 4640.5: -0.04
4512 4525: -0.05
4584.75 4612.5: -0.02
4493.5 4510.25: -0.07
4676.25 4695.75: -0.01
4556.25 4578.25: -0.04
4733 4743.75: 0.00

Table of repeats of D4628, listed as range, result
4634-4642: 21.7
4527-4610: 20.9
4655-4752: 21.1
